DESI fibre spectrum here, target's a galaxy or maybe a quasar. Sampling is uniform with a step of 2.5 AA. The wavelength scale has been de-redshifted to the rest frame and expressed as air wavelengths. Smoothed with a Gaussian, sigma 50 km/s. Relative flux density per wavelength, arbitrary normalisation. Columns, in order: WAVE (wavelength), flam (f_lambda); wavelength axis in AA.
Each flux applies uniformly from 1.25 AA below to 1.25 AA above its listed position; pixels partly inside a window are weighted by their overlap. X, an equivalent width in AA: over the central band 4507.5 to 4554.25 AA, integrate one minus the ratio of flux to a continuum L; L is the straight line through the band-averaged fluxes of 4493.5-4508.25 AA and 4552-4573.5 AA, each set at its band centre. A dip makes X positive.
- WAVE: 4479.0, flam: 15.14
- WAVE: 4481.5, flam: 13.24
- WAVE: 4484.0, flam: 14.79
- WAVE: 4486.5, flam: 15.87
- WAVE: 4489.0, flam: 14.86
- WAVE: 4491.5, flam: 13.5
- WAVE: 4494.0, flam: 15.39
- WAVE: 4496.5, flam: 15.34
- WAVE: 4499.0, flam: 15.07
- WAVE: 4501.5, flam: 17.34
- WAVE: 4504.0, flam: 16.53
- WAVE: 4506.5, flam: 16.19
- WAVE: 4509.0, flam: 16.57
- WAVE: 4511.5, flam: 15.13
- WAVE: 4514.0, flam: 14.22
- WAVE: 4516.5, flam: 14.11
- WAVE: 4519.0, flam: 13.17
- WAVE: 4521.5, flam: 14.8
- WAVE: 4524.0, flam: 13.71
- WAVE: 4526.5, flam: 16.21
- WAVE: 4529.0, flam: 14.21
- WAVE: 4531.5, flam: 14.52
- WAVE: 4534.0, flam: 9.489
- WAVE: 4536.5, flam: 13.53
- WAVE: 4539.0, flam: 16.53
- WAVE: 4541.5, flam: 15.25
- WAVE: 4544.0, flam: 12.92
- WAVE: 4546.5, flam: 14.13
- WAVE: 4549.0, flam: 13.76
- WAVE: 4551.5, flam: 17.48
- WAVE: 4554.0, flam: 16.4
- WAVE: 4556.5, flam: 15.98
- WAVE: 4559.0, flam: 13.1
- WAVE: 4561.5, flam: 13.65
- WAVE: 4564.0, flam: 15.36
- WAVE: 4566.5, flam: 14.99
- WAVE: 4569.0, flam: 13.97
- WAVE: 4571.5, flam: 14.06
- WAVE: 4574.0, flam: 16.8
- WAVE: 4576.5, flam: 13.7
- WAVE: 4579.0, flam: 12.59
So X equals 2.9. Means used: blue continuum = 16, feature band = 14.5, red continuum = 14.9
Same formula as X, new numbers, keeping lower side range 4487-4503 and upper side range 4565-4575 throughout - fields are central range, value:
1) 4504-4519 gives 0.0 AA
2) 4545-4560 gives -0.1 AA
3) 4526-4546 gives 1.4 AA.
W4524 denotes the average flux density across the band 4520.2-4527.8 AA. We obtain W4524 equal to 14.9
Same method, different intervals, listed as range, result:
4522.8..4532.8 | 14.6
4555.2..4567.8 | 14.6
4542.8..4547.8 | 13.5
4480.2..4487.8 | 14.6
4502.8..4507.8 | 16.4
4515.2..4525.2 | 14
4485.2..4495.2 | 14.9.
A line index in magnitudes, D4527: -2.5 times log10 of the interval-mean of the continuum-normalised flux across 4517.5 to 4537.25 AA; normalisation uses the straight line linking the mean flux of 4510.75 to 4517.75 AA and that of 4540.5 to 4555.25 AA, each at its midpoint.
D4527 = 0.07 mag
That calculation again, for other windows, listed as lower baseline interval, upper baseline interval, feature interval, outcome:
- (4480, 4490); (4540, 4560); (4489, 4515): -0.054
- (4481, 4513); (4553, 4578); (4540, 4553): 0.012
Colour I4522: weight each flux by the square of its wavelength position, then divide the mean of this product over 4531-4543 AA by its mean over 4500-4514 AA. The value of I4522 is 0.9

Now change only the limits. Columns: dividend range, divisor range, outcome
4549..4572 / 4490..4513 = 0.98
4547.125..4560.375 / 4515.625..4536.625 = 1.12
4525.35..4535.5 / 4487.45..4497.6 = 0.93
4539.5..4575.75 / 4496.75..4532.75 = 1.00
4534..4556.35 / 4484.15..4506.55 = 0.97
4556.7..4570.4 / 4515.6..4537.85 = 1.06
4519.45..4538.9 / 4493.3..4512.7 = 0.88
